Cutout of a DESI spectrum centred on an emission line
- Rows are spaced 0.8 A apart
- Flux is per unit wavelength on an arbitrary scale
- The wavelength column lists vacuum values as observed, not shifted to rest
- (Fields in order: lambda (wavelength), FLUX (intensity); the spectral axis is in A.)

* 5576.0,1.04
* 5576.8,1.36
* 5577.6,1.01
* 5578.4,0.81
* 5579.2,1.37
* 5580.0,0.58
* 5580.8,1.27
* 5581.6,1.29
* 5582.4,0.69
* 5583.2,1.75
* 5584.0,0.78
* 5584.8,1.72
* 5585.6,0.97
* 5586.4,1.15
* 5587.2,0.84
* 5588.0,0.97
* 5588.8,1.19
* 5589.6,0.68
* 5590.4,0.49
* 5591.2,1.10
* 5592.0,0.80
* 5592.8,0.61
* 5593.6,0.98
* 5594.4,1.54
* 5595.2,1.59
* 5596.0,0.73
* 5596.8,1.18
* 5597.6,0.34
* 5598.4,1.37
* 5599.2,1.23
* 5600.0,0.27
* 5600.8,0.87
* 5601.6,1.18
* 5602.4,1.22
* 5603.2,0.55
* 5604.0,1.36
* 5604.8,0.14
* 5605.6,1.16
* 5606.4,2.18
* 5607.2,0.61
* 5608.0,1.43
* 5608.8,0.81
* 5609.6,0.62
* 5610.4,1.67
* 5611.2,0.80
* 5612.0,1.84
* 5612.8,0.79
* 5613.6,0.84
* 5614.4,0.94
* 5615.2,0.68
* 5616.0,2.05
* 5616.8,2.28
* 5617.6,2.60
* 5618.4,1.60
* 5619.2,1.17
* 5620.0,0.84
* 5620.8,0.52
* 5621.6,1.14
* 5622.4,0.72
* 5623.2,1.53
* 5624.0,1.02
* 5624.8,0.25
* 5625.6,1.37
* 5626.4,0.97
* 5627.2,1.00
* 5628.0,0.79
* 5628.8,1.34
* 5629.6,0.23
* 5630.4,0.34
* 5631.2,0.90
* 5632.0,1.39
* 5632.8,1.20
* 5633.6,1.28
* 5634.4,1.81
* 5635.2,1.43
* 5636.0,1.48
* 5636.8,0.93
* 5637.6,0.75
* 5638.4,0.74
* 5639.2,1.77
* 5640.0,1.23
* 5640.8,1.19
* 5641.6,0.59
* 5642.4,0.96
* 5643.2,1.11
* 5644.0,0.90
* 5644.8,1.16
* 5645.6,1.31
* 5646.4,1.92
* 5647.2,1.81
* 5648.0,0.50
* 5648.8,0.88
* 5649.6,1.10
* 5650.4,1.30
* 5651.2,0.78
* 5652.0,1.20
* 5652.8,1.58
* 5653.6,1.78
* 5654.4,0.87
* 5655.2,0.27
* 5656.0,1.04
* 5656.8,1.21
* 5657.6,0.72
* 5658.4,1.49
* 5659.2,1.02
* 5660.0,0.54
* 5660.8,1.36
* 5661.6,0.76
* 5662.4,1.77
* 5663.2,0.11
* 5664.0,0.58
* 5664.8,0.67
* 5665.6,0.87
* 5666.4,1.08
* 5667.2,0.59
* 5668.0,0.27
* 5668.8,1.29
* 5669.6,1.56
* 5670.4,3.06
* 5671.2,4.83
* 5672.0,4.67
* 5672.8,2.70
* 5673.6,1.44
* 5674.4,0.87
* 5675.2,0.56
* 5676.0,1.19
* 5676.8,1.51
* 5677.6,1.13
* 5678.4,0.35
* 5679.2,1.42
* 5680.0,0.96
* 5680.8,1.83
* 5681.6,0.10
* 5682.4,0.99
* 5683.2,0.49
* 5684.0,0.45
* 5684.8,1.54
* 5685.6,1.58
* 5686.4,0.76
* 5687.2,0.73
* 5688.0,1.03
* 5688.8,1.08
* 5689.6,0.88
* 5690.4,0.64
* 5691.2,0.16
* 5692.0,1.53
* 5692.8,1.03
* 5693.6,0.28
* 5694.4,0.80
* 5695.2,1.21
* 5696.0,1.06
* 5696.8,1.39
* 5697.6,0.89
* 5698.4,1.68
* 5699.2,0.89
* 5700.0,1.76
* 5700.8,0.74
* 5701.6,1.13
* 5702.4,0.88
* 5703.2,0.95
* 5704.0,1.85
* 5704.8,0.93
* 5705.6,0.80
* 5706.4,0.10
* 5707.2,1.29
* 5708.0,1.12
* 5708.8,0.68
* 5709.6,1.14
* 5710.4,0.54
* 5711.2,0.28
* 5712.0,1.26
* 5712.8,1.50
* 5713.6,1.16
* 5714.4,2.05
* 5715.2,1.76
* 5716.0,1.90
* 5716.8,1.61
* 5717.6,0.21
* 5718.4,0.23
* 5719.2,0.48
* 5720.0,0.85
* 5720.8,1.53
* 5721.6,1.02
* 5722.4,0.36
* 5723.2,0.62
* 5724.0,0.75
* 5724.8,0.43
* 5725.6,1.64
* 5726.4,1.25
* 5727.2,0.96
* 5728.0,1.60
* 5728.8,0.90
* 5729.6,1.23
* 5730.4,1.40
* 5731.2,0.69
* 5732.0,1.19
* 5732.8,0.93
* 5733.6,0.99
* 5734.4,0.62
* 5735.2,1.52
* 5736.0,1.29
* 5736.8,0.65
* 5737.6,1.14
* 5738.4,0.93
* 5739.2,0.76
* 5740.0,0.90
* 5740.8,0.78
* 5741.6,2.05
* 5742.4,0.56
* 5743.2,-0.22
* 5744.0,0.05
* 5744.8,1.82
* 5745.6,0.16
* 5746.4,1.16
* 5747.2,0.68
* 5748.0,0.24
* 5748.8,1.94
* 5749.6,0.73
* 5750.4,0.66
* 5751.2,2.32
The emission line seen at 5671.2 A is [O III]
